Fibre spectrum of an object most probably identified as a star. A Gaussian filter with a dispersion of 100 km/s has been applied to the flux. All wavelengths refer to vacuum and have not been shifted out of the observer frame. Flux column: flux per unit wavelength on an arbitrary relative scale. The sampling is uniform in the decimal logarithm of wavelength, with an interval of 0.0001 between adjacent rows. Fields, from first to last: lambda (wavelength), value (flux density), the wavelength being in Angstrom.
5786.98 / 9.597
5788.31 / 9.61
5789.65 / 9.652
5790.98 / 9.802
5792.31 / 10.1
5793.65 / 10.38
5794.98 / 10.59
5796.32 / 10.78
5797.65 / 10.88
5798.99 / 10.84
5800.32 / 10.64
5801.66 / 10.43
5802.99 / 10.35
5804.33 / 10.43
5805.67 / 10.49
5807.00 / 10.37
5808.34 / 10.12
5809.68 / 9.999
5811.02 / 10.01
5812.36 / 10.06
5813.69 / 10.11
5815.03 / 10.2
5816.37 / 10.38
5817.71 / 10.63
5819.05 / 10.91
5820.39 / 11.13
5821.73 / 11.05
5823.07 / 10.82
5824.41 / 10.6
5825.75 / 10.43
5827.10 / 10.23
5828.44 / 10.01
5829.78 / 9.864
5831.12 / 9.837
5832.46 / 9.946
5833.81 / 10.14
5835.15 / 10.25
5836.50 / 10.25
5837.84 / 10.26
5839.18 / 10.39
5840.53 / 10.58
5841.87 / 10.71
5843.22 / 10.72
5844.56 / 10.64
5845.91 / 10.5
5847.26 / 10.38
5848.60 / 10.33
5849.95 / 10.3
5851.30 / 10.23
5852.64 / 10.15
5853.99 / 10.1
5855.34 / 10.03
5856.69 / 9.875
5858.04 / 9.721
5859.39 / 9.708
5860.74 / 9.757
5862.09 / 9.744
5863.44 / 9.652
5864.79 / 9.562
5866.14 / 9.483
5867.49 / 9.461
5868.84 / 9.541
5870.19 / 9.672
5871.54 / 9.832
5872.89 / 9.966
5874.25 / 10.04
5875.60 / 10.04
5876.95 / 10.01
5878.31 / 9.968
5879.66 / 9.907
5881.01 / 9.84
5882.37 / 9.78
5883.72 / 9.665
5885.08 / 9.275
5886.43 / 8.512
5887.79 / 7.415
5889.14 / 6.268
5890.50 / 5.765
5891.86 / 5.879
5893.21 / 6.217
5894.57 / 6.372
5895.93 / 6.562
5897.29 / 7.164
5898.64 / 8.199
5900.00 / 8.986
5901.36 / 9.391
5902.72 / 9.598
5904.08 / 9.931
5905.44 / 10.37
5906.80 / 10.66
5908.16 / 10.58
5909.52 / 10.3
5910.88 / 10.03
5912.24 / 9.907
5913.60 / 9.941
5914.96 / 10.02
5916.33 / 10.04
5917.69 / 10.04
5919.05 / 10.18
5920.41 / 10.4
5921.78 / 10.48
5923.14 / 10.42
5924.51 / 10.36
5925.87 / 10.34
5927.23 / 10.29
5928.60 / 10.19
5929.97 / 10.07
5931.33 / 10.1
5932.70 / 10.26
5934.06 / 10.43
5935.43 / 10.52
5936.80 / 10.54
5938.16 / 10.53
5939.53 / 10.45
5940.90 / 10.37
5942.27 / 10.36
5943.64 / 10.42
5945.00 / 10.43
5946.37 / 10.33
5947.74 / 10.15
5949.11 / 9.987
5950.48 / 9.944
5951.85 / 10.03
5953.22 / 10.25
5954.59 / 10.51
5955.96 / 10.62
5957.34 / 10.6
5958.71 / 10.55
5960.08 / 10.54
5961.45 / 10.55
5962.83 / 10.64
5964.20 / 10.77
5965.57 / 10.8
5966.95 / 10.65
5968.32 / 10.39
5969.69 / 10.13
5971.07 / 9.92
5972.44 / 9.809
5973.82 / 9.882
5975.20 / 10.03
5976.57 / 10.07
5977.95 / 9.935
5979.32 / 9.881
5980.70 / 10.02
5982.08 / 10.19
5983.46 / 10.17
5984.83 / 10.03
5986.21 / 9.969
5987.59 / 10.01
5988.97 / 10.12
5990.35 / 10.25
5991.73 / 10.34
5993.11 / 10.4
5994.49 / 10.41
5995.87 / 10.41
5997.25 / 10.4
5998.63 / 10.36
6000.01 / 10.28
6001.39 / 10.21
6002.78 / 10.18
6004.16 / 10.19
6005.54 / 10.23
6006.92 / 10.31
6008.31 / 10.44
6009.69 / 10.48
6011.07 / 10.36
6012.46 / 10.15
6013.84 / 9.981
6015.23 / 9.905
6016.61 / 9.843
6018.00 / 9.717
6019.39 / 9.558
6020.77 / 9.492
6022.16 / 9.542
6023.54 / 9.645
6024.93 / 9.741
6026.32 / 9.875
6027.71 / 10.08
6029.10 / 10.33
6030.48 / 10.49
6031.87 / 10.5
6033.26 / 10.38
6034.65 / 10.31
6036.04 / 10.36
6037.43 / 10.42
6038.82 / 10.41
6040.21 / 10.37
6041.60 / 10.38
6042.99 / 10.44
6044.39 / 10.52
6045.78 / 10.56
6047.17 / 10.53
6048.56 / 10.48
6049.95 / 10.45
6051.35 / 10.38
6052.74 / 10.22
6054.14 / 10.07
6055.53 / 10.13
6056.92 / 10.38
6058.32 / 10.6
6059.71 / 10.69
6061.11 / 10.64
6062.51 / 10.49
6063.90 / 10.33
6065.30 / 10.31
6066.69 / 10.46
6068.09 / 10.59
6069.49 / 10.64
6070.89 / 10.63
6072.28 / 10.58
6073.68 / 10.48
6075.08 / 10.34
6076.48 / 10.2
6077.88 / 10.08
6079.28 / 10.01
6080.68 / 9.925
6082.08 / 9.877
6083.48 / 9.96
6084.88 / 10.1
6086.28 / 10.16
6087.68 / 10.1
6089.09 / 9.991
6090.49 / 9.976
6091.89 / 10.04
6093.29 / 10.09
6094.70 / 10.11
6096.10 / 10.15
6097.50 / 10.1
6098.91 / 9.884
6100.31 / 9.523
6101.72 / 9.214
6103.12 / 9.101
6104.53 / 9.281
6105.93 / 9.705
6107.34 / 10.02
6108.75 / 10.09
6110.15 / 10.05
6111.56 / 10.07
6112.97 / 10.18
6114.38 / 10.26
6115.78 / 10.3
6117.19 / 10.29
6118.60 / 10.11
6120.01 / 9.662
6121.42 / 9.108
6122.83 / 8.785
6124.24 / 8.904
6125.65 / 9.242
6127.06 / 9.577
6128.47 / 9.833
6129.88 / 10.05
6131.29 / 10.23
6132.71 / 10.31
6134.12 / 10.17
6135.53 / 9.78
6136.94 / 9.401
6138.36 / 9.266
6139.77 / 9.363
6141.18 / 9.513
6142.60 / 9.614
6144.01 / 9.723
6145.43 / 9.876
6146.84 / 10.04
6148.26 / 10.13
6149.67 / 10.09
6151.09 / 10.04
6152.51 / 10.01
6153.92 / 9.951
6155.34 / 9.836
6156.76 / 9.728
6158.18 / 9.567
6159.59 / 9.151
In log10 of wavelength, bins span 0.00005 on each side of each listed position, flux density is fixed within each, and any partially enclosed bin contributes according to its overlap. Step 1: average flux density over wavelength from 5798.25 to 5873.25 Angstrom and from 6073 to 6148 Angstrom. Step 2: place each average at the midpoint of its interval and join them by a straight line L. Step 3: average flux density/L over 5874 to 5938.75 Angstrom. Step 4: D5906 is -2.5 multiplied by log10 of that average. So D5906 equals 0.079 mag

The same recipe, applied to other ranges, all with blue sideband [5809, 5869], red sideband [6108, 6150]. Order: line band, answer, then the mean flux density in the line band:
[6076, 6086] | -0.018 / 10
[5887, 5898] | 0.484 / 6.48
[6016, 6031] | 0.011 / 9.84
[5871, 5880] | 0.019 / 9.97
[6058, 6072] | -0.070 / 10.5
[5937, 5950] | -0.031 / 10.3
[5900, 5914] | 0.009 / 10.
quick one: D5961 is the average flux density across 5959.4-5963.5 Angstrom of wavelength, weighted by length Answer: 10.6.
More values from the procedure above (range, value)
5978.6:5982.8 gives 10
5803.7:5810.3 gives 10.3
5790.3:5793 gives 9.95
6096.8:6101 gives 9.84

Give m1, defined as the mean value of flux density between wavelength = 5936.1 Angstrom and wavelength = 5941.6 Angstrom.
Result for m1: 10.5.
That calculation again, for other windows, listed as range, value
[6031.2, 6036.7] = 10.4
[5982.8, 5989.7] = 10.1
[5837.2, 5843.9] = 10.5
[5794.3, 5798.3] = 10.8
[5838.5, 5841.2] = 10.5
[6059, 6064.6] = 10.5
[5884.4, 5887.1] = 8.9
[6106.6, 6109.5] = 10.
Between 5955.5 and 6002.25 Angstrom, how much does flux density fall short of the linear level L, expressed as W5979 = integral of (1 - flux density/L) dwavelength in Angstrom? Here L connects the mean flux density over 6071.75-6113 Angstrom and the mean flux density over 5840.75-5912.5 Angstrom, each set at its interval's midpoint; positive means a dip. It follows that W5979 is -3.0 Angstrom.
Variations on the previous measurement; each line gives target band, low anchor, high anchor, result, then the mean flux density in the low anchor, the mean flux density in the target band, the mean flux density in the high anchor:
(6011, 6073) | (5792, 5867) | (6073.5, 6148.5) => -1.9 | 10.3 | 10.3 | 9.85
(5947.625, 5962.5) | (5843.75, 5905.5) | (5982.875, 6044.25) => -0.9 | 9.2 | 10.3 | 10.2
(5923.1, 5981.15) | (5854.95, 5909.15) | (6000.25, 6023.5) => -4.4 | 9.06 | 10.3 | 10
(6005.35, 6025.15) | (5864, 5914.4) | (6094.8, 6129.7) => -1.1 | 9.03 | 9.96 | 9.74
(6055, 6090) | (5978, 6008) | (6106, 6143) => -1.3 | 10.2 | 10.3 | 9.77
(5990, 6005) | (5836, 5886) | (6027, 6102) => -0.2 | 9.99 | 10.3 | 10.3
